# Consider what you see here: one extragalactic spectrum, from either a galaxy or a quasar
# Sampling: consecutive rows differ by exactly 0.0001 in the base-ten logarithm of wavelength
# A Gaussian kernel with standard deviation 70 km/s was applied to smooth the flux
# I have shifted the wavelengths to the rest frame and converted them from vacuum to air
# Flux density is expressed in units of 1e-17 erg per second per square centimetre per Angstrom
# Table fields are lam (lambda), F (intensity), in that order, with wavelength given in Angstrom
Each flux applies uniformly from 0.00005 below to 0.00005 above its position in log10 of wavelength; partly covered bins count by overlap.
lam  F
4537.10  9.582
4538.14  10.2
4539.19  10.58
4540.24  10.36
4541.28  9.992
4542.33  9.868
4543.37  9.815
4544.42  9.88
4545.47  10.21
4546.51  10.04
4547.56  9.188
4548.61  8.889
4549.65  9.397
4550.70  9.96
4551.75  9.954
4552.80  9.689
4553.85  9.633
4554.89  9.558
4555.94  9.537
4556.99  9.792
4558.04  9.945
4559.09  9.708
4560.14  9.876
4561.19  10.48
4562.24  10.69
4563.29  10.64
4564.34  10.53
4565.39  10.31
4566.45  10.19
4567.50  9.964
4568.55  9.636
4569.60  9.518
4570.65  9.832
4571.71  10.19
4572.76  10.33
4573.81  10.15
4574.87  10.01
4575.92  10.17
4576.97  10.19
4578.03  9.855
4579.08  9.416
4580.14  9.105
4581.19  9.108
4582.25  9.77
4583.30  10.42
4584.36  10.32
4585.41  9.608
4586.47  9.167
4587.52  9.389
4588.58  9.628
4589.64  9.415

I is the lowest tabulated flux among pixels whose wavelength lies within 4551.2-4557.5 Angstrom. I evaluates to 9.537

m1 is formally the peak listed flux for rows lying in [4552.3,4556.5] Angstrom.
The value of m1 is 9.689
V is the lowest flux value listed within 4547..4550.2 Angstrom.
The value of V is 8.889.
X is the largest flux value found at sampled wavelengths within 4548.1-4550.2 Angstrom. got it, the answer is 9.397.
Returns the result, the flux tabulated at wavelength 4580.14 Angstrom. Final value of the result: 9.105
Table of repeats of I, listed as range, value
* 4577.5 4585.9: 9.105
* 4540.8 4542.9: 9.868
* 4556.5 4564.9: 9.708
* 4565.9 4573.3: 9.518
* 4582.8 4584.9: 10.32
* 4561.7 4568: 9.964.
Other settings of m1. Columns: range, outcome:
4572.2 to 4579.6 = 10.33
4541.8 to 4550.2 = 10.21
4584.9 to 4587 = 9.608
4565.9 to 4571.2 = 10.19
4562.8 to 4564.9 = 10.64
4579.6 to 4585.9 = 10.42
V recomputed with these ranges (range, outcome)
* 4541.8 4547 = 9.815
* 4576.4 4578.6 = 9.855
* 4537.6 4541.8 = 9.992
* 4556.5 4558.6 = 9.792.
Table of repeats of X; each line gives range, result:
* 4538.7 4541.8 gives 10.58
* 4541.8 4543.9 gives 9.868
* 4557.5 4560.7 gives 9.945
